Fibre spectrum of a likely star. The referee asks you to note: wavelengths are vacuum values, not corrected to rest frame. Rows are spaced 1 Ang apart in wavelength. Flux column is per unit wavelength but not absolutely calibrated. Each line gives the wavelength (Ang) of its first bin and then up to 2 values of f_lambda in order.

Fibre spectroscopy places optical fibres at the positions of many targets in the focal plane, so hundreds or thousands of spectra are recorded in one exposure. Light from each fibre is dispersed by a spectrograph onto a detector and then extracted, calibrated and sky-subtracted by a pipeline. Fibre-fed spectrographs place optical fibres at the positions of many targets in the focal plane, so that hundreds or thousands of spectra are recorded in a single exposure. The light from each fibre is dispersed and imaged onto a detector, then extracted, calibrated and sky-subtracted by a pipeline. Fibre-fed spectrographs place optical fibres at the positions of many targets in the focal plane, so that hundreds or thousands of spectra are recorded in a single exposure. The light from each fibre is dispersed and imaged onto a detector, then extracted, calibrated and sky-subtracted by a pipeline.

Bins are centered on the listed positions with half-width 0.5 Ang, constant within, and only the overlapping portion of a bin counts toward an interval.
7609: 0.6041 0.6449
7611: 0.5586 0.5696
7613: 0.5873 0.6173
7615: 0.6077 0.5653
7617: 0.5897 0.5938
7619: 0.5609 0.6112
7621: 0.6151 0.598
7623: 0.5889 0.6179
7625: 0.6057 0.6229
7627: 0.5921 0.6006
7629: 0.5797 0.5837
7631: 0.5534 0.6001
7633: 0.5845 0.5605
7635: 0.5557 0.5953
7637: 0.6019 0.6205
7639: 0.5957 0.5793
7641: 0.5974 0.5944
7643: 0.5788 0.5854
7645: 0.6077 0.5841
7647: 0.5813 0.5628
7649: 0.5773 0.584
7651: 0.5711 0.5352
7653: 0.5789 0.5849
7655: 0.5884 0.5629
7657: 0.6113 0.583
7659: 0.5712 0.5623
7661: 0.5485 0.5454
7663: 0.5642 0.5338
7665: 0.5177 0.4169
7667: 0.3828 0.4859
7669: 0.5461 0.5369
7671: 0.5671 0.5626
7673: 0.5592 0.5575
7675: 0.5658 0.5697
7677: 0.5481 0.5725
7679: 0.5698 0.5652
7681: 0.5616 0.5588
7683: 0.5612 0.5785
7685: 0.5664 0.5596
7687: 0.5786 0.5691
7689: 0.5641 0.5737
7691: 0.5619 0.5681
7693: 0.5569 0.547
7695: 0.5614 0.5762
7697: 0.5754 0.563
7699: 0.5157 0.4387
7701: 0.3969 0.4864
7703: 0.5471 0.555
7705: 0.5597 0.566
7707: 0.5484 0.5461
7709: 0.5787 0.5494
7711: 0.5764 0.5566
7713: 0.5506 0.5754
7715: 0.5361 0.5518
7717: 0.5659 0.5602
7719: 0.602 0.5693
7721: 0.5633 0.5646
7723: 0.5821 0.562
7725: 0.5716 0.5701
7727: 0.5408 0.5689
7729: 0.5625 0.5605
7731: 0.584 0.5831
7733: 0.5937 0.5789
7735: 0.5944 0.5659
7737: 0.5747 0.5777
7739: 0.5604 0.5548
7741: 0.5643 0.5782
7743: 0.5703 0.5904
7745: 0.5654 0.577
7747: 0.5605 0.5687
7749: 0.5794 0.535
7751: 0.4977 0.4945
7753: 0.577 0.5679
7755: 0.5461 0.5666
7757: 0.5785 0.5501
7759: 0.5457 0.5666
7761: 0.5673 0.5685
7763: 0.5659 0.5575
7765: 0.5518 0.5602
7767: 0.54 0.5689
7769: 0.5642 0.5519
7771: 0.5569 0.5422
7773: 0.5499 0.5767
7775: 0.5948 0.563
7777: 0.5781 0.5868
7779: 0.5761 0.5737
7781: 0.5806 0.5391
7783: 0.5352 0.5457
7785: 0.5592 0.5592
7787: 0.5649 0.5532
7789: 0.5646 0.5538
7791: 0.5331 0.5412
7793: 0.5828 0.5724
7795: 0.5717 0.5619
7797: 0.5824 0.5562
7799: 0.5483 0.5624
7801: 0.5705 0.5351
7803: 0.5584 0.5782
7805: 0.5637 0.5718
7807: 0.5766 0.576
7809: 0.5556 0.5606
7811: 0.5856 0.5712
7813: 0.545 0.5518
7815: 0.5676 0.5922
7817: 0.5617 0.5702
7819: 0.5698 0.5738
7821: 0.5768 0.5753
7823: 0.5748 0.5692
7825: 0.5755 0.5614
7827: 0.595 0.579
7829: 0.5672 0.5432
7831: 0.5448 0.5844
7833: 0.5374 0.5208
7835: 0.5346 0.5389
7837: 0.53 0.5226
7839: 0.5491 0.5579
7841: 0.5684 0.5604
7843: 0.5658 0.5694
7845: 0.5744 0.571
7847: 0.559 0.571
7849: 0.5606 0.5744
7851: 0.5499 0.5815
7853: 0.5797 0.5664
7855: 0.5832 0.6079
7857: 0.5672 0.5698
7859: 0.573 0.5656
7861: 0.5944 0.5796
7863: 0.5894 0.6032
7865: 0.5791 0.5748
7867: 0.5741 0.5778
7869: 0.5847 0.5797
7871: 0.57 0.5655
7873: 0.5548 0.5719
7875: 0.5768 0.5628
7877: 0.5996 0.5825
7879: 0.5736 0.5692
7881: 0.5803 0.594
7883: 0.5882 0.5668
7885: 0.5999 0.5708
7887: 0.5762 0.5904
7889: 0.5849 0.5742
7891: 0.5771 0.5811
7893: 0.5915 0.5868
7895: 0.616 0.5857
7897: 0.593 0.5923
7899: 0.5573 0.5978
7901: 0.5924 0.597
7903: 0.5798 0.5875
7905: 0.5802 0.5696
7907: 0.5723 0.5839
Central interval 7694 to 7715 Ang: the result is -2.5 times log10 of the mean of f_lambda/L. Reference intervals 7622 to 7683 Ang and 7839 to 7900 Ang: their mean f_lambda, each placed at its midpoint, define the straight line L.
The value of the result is 0.06 mag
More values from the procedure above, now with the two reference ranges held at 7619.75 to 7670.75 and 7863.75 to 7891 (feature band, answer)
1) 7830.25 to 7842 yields 0.062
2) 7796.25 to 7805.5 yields 0.027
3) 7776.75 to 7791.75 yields 0.031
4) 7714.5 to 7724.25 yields 0.015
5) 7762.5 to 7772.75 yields 0.037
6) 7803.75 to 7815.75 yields 0.017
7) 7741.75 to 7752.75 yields 0.035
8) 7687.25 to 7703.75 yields 0.067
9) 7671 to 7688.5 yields 0.014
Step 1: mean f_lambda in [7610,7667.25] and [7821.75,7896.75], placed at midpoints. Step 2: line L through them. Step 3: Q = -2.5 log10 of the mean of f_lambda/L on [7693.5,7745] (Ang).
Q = 0.03 mag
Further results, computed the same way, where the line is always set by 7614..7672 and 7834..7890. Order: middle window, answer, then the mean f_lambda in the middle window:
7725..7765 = 0.015 mag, 0.564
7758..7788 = 0.020 mag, 0.561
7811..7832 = 0.005 mag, 0.569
